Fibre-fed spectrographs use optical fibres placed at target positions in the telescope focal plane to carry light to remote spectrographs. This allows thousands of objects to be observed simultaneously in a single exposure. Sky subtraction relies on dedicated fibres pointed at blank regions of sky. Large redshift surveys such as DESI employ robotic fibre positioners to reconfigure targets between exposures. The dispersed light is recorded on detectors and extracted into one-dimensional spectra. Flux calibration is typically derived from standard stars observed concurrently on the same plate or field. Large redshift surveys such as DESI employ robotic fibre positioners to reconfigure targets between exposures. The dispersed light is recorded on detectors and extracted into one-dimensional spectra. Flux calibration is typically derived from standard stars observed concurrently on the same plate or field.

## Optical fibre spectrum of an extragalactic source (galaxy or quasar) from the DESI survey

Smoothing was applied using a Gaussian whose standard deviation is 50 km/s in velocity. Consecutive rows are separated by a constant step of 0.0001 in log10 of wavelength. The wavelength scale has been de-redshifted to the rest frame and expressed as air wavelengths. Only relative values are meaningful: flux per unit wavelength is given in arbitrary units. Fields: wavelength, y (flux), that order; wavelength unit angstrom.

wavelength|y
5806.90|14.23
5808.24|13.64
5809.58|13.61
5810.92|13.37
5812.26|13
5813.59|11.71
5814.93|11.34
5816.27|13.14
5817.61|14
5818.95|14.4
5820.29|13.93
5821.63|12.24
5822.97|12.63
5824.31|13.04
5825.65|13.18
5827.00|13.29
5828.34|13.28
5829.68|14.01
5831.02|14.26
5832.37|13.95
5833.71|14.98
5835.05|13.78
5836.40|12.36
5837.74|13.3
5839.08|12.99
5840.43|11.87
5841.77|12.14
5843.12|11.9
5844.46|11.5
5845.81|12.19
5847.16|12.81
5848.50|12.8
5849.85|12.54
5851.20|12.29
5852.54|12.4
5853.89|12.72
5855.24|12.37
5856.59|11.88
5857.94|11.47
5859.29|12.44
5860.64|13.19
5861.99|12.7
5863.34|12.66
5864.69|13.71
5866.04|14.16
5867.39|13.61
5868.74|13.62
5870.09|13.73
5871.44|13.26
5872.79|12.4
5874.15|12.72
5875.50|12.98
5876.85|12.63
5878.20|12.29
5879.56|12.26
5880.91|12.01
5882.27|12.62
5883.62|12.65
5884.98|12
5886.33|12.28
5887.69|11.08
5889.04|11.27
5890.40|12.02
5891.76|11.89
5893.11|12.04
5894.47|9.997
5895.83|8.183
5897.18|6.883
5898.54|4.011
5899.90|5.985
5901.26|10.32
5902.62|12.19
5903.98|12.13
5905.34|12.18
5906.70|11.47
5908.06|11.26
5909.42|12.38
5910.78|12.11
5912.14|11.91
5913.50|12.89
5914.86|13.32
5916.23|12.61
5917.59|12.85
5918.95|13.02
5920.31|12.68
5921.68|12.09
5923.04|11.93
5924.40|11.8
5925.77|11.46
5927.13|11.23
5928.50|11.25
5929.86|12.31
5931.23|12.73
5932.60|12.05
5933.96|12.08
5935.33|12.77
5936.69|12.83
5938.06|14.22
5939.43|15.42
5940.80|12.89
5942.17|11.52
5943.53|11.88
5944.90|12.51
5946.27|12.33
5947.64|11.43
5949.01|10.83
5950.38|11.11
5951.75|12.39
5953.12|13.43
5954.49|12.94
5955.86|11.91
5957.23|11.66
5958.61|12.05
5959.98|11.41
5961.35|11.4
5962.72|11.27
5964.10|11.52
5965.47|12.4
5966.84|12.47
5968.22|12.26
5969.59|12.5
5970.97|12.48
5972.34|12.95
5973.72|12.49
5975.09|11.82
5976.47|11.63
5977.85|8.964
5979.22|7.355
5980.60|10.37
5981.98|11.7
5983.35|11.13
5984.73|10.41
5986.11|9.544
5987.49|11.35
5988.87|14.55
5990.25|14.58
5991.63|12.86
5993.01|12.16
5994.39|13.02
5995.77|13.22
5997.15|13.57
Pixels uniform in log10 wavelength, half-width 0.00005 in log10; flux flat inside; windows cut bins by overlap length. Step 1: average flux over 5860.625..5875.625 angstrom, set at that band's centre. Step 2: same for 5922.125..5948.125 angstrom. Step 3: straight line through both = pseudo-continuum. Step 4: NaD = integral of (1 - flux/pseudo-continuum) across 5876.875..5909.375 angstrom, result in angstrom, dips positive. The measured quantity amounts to 5.1 angstrom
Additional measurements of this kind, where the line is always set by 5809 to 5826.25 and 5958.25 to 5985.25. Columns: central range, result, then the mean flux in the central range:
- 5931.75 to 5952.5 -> -1.2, 12.4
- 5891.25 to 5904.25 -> 3.2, 9.24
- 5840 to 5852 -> 0.5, 12.2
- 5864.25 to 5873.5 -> -0.7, 13.5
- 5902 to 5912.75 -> 0.1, 12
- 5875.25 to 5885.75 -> 0.0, 12.4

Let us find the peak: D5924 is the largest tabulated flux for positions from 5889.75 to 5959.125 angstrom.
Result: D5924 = 15.42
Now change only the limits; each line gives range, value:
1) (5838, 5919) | 14.16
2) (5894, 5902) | 10.32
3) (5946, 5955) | 13.43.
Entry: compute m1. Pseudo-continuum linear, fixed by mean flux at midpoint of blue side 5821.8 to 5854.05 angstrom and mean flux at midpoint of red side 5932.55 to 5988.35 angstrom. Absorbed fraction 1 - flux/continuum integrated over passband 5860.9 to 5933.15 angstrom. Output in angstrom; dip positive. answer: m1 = 3.2 angstrom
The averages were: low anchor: 12.9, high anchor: 11.9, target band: 11.9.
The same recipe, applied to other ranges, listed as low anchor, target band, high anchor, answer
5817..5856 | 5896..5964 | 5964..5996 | 2.5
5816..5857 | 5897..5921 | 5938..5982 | 2.2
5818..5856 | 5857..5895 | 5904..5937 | 0.4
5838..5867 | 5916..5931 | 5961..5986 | -0.3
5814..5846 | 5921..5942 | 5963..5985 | -1.0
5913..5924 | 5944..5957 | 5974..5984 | -0.6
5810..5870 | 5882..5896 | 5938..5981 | 1.1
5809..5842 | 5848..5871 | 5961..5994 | 0.0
